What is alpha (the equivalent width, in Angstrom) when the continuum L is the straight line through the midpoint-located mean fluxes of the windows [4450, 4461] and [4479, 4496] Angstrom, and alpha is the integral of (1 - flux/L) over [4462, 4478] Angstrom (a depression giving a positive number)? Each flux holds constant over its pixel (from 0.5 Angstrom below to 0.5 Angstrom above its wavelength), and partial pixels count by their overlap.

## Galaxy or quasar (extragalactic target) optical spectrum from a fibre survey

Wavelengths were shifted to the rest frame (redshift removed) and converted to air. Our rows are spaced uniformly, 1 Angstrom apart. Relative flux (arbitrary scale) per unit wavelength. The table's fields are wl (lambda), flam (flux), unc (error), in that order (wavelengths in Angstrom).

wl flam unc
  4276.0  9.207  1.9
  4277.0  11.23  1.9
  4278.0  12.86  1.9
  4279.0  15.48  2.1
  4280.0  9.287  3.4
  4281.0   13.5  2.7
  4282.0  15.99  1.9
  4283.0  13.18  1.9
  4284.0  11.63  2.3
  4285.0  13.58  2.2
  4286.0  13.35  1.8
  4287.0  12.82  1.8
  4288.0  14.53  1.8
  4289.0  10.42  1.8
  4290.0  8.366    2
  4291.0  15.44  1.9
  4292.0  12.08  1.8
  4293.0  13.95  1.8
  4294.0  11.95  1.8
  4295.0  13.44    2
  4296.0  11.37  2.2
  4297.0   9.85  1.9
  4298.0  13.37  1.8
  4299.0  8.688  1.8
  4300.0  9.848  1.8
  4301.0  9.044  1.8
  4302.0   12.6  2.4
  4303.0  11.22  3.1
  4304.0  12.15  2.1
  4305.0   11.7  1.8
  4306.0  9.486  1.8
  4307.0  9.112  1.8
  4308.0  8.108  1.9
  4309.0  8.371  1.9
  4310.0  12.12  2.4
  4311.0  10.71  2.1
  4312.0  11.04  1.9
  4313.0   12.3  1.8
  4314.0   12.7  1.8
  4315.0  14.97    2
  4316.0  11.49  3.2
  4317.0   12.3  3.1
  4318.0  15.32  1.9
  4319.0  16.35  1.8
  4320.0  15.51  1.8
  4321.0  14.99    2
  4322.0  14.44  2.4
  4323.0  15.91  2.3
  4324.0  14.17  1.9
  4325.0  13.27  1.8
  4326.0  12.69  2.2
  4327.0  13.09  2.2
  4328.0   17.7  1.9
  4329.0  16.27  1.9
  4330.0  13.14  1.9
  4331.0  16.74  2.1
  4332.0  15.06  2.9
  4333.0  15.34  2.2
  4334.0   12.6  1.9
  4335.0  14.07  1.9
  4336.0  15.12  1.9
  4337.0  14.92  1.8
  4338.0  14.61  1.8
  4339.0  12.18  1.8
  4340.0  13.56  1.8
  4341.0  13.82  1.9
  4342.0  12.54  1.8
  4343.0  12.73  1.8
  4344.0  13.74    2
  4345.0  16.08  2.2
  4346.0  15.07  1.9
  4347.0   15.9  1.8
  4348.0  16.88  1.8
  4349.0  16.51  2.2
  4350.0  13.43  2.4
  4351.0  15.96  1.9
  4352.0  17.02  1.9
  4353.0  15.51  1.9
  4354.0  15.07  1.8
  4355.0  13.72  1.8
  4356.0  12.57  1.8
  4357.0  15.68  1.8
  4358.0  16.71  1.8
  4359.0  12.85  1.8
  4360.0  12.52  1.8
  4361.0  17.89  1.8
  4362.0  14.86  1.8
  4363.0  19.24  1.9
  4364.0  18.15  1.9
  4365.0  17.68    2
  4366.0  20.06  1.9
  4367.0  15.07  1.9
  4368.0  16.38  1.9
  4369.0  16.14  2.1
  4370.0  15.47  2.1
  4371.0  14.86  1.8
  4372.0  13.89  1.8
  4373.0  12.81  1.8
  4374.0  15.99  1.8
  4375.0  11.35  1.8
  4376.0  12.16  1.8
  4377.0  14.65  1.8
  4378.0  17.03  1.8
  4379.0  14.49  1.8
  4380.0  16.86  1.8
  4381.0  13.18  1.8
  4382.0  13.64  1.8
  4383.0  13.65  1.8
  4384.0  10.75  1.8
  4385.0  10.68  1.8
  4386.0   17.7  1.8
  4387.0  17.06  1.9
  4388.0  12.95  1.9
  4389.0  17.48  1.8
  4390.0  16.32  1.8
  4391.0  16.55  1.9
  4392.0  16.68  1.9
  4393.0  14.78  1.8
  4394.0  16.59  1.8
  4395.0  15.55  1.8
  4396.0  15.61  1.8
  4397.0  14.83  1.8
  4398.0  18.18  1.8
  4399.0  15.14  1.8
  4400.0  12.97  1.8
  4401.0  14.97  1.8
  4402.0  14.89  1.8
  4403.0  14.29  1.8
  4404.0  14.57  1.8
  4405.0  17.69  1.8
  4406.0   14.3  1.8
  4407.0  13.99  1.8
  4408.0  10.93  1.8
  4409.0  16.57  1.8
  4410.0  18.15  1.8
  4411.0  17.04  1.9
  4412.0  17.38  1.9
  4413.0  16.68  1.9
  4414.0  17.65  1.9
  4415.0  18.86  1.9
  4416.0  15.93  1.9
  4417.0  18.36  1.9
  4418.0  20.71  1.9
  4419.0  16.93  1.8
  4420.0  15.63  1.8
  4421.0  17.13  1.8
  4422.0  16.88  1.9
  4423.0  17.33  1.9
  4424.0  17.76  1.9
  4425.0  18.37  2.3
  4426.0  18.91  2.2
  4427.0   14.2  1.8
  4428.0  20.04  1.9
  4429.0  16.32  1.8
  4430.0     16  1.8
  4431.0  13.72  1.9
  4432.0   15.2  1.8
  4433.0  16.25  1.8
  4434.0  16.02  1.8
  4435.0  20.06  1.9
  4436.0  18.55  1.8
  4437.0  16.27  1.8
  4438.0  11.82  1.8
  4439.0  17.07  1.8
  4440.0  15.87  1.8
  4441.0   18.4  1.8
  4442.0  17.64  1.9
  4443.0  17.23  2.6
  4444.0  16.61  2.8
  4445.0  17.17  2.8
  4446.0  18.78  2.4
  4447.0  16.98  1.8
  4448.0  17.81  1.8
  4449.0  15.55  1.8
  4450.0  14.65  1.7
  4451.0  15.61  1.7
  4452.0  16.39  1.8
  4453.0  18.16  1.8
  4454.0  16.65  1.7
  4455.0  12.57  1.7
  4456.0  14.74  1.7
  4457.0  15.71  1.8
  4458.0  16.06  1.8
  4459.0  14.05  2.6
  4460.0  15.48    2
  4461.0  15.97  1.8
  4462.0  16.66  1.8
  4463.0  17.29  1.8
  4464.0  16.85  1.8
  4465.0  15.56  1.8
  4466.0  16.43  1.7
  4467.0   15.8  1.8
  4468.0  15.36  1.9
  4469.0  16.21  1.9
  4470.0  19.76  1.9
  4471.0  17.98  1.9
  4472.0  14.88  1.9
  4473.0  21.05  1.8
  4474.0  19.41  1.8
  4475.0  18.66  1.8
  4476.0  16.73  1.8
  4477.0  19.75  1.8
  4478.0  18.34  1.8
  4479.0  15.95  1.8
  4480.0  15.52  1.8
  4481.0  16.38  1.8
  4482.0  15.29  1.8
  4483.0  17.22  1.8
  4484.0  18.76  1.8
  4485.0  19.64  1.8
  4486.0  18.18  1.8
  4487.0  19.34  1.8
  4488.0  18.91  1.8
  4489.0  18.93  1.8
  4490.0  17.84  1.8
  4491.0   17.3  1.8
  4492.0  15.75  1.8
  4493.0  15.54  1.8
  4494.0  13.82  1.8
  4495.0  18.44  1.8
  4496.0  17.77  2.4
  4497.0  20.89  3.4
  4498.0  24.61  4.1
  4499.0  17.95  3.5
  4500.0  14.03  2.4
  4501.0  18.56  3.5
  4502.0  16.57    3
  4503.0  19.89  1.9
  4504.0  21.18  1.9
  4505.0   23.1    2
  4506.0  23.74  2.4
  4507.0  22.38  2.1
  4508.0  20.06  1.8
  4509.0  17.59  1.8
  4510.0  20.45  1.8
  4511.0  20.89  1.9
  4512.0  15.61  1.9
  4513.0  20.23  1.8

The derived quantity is -1.1 Angstrom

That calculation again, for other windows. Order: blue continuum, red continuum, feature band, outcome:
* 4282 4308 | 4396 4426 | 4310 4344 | -2.5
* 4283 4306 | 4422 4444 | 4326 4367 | -4.2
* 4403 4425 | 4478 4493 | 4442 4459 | 0.8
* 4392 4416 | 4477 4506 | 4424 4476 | 1.1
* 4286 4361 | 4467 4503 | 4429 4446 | -0.1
